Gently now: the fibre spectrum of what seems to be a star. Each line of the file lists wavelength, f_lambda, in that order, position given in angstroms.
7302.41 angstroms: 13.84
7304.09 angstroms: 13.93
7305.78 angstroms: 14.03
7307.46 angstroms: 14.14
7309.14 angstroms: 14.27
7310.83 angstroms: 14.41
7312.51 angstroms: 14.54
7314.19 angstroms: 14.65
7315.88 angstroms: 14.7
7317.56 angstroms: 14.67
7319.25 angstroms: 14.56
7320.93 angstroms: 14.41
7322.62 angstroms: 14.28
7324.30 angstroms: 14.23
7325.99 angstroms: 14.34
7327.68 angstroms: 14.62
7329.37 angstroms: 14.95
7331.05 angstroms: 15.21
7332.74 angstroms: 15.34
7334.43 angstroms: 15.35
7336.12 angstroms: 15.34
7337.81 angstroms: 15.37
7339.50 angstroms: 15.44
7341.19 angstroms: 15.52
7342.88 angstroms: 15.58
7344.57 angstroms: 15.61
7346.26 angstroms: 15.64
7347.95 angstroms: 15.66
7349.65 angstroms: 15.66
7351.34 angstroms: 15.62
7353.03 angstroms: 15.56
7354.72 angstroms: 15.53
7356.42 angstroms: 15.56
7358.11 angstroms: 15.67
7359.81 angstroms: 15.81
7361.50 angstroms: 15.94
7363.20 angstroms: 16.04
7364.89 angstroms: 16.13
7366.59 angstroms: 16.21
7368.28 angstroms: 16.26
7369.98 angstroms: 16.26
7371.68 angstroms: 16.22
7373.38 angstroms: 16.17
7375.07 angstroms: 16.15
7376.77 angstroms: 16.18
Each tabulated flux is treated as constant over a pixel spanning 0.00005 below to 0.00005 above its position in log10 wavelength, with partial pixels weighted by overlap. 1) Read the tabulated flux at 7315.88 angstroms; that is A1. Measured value 14.7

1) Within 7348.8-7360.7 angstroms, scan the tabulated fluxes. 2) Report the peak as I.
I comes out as 15.81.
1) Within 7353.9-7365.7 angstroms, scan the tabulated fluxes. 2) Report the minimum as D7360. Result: 15.53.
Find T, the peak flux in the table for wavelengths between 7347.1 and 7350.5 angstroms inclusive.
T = 15.66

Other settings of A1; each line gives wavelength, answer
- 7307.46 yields 14.14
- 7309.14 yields 14.27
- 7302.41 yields 13.84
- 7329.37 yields 14.95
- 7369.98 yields 16.26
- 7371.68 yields 16.22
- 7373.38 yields 16.17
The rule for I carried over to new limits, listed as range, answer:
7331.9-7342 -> 15.52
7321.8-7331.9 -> 15.21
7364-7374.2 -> 16.26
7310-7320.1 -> 14.7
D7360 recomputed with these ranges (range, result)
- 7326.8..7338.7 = 14.62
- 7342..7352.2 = 15.58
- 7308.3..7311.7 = 14.27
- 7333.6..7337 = 15.34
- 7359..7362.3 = 15.81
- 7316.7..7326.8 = 14.23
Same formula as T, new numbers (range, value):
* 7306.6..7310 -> 14.27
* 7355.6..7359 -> 15.67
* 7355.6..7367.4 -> 16.21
